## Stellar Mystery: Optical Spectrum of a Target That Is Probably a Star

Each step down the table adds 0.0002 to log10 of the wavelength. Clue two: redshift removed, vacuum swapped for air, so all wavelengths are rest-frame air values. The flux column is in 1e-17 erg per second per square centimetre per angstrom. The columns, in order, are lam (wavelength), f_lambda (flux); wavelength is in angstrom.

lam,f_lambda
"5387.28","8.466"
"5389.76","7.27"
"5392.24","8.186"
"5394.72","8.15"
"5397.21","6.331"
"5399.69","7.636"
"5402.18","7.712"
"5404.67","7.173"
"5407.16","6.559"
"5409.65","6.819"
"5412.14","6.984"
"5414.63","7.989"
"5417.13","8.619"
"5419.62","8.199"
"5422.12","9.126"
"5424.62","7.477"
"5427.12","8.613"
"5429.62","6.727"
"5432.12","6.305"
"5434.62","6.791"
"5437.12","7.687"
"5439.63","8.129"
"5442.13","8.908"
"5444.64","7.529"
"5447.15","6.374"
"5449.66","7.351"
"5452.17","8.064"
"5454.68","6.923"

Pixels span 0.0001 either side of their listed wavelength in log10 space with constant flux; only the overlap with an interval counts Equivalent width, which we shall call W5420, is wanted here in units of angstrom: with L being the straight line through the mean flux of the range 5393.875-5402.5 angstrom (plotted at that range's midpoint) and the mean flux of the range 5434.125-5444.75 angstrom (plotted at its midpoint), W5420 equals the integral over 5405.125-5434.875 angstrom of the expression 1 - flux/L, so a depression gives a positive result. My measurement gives 0.5 angstrom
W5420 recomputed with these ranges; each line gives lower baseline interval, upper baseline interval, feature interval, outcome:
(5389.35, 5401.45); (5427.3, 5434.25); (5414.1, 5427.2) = -2.3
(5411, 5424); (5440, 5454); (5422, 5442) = 0.8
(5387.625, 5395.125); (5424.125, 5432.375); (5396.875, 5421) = 0.6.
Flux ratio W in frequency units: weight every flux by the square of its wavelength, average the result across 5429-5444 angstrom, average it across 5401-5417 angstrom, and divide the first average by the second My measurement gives 1.03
